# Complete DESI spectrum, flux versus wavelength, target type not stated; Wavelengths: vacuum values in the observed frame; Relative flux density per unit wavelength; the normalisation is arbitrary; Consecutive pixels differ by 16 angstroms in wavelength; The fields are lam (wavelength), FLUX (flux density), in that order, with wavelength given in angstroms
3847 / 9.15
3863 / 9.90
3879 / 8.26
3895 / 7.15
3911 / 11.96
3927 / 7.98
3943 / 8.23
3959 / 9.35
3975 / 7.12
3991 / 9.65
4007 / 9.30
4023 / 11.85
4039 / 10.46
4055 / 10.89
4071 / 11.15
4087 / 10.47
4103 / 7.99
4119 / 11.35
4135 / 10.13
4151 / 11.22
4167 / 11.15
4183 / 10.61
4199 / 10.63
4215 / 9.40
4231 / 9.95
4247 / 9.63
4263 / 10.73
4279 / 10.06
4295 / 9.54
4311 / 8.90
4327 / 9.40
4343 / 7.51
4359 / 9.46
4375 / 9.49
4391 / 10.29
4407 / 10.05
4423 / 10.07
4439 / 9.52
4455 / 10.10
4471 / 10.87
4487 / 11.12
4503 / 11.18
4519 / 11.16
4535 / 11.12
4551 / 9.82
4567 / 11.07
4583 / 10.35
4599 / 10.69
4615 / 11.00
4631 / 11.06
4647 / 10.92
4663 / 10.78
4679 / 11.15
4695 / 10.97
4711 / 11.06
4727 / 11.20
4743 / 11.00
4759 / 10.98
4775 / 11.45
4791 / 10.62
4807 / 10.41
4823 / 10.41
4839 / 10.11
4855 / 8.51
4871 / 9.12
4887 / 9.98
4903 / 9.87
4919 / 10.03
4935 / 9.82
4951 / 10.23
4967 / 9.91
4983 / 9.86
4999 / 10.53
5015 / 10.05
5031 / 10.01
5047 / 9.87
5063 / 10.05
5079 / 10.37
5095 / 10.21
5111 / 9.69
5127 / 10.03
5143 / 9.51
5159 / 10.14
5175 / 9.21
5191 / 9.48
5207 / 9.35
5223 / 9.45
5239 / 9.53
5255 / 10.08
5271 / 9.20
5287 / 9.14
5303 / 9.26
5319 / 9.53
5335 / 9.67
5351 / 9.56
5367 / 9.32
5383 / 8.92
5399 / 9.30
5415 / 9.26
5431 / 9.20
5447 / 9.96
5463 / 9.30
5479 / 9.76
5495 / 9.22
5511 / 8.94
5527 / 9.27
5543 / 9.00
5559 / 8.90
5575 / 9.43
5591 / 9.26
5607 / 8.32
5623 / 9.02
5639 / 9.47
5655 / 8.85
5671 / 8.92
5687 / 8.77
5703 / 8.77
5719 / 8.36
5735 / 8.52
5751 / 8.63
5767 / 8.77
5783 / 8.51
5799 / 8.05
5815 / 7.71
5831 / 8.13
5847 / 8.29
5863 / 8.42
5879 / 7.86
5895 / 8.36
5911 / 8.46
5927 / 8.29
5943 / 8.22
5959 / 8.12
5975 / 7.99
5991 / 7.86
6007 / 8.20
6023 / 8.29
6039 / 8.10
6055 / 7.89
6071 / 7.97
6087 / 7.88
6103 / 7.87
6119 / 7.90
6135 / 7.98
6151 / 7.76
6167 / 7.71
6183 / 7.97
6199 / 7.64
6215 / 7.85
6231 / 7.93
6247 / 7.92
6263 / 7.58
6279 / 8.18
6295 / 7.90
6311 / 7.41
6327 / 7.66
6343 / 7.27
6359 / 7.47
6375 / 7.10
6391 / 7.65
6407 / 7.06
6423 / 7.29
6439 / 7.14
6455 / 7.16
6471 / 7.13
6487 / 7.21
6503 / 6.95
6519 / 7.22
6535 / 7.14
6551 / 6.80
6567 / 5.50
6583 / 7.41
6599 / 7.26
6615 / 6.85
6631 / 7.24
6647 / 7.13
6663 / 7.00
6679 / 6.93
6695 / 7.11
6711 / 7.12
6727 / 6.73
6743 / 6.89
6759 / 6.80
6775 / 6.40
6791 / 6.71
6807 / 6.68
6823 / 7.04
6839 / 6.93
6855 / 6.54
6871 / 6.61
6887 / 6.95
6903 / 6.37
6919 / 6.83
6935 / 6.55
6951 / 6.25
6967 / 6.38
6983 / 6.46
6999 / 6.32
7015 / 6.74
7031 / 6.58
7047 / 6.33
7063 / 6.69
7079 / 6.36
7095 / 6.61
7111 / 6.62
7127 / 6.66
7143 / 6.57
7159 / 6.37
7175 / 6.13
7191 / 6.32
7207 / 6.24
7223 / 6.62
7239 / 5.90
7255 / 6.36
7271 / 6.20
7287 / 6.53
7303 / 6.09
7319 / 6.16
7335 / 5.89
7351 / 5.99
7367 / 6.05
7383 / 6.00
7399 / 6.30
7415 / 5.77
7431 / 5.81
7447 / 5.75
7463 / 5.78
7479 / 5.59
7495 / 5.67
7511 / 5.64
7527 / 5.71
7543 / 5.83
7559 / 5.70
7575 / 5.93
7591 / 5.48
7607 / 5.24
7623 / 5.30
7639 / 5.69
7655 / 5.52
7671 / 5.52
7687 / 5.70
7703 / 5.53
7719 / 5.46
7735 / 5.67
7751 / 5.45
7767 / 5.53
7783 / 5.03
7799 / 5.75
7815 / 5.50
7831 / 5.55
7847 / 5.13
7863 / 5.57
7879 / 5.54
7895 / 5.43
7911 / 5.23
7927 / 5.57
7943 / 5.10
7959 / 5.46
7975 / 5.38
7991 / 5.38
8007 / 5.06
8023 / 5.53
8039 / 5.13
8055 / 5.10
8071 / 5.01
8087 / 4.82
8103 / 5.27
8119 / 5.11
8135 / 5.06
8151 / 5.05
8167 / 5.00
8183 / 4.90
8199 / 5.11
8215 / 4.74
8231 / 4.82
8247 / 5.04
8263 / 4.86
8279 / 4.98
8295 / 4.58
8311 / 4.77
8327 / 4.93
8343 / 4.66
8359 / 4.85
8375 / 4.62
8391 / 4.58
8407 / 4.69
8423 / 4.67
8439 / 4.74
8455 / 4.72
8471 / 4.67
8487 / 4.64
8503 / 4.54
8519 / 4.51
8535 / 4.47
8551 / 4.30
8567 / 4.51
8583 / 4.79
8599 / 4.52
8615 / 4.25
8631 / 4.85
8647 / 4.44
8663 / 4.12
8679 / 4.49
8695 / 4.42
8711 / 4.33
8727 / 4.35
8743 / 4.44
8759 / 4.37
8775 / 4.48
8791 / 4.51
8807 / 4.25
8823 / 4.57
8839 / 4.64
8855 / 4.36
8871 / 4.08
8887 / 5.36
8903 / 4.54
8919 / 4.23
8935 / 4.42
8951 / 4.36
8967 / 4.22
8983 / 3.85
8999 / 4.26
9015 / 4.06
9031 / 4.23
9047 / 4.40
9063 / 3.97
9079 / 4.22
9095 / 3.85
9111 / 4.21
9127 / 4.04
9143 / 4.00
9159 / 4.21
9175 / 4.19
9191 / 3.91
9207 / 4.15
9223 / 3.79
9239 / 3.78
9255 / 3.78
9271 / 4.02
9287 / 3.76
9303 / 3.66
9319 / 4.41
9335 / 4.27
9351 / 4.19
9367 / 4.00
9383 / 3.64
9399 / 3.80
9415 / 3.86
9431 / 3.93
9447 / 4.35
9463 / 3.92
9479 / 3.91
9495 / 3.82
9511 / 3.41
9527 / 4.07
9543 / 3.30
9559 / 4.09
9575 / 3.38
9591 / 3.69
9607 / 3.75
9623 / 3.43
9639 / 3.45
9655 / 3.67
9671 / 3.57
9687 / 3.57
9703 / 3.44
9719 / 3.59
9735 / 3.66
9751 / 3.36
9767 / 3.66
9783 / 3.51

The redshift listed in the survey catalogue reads 0.00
